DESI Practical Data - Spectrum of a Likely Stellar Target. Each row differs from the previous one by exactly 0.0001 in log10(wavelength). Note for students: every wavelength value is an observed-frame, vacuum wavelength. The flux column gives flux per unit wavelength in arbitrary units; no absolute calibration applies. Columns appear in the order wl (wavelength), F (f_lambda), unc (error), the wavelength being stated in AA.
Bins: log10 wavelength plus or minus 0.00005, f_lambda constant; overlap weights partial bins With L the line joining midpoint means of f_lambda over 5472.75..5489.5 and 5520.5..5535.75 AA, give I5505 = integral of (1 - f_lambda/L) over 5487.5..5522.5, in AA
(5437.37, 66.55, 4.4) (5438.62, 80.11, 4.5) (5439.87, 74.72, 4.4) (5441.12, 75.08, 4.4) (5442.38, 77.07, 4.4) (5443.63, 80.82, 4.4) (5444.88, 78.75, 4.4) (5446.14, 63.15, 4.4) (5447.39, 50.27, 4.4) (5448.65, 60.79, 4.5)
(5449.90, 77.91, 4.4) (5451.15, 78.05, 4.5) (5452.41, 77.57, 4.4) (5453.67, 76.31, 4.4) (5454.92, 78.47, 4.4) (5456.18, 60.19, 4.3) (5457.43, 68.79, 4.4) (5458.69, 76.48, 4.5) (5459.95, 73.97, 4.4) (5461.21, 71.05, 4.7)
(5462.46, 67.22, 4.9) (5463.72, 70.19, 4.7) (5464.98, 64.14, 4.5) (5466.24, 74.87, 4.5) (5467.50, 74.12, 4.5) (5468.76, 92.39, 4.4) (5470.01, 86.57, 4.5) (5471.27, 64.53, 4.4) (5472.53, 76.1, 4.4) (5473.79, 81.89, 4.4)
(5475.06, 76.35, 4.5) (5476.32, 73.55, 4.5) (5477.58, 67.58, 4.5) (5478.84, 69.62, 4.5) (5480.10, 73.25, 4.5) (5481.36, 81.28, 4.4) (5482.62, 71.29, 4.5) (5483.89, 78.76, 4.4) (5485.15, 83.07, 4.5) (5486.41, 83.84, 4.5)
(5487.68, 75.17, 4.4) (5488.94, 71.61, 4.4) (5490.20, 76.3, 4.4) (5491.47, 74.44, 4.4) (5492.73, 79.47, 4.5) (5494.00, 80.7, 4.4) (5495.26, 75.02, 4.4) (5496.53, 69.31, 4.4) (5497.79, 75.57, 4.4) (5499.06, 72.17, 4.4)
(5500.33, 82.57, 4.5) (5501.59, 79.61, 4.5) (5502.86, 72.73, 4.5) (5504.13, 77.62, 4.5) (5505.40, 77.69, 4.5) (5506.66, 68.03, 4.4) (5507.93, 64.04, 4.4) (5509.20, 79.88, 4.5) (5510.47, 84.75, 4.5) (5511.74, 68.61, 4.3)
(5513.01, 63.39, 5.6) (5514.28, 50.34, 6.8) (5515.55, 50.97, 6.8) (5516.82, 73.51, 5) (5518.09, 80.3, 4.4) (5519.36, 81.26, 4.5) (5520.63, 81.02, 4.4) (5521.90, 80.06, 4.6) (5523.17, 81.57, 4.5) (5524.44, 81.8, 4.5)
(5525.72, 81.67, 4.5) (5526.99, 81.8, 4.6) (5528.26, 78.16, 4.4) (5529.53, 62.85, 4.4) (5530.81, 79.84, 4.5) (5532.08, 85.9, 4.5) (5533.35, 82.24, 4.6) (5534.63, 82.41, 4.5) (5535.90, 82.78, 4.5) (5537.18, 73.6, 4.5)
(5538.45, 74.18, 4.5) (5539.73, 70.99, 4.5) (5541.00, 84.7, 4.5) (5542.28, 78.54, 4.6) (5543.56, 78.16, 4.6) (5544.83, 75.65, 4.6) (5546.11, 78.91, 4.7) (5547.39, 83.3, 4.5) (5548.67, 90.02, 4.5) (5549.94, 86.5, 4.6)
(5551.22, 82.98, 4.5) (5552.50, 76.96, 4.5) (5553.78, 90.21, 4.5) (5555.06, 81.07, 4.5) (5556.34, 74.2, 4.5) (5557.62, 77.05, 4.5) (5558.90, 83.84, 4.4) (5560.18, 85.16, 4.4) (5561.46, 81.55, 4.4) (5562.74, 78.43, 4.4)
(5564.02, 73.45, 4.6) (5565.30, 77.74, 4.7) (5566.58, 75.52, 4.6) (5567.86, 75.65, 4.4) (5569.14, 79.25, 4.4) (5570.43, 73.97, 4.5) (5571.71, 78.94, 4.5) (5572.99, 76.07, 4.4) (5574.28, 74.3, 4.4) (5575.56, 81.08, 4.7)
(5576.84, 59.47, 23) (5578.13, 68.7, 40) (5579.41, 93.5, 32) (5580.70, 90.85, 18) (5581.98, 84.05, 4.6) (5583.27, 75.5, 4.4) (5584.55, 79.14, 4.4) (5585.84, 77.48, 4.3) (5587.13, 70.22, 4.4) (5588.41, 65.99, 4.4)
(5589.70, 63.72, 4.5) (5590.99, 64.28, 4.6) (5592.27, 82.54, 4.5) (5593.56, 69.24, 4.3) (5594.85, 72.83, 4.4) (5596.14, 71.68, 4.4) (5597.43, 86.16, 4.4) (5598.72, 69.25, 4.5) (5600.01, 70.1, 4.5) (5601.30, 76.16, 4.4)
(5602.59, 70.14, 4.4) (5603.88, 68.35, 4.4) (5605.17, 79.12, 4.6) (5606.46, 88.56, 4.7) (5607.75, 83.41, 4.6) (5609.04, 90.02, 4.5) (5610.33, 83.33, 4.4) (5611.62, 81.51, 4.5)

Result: 1.9 AA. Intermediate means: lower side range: 75.9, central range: 73.8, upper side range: 80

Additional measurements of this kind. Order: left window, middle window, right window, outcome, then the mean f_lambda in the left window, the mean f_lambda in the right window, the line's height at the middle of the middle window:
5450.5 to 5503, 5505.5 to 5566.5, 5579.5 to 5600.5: -2.0 AA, 75.2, 75.1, 75.1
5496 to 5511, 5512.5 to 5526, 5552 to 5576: 0.5 AA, 75.3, 78.6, 76.2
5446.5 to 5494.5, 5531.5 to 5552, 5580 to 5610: -1.5 AA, 74.1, 76.1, 75.3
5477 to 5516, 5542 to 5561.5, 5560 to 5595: -1.6 AA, 73.6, 76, 75.2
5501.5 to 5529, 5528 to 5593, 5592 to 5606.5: -3.1 AA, 74.3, 74.6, 74.5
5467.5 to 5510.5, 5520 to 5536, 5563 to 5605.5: -0.9 AA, 76.2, 75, 75.7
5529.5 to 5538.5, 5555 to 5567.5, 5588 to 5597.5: -0.5 AA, 79.2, 71.3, 75.6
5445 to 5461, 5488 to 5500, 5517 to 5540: 0.0 AA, 70.4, 79.1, 75.1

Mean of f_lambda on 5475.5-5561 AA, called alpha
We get 77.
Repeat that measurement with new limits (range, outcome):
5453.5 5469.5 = 73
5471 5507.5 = 75.5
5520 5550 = 79.7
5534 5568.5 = 79.8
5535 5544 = 77.7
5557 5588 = 77.9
